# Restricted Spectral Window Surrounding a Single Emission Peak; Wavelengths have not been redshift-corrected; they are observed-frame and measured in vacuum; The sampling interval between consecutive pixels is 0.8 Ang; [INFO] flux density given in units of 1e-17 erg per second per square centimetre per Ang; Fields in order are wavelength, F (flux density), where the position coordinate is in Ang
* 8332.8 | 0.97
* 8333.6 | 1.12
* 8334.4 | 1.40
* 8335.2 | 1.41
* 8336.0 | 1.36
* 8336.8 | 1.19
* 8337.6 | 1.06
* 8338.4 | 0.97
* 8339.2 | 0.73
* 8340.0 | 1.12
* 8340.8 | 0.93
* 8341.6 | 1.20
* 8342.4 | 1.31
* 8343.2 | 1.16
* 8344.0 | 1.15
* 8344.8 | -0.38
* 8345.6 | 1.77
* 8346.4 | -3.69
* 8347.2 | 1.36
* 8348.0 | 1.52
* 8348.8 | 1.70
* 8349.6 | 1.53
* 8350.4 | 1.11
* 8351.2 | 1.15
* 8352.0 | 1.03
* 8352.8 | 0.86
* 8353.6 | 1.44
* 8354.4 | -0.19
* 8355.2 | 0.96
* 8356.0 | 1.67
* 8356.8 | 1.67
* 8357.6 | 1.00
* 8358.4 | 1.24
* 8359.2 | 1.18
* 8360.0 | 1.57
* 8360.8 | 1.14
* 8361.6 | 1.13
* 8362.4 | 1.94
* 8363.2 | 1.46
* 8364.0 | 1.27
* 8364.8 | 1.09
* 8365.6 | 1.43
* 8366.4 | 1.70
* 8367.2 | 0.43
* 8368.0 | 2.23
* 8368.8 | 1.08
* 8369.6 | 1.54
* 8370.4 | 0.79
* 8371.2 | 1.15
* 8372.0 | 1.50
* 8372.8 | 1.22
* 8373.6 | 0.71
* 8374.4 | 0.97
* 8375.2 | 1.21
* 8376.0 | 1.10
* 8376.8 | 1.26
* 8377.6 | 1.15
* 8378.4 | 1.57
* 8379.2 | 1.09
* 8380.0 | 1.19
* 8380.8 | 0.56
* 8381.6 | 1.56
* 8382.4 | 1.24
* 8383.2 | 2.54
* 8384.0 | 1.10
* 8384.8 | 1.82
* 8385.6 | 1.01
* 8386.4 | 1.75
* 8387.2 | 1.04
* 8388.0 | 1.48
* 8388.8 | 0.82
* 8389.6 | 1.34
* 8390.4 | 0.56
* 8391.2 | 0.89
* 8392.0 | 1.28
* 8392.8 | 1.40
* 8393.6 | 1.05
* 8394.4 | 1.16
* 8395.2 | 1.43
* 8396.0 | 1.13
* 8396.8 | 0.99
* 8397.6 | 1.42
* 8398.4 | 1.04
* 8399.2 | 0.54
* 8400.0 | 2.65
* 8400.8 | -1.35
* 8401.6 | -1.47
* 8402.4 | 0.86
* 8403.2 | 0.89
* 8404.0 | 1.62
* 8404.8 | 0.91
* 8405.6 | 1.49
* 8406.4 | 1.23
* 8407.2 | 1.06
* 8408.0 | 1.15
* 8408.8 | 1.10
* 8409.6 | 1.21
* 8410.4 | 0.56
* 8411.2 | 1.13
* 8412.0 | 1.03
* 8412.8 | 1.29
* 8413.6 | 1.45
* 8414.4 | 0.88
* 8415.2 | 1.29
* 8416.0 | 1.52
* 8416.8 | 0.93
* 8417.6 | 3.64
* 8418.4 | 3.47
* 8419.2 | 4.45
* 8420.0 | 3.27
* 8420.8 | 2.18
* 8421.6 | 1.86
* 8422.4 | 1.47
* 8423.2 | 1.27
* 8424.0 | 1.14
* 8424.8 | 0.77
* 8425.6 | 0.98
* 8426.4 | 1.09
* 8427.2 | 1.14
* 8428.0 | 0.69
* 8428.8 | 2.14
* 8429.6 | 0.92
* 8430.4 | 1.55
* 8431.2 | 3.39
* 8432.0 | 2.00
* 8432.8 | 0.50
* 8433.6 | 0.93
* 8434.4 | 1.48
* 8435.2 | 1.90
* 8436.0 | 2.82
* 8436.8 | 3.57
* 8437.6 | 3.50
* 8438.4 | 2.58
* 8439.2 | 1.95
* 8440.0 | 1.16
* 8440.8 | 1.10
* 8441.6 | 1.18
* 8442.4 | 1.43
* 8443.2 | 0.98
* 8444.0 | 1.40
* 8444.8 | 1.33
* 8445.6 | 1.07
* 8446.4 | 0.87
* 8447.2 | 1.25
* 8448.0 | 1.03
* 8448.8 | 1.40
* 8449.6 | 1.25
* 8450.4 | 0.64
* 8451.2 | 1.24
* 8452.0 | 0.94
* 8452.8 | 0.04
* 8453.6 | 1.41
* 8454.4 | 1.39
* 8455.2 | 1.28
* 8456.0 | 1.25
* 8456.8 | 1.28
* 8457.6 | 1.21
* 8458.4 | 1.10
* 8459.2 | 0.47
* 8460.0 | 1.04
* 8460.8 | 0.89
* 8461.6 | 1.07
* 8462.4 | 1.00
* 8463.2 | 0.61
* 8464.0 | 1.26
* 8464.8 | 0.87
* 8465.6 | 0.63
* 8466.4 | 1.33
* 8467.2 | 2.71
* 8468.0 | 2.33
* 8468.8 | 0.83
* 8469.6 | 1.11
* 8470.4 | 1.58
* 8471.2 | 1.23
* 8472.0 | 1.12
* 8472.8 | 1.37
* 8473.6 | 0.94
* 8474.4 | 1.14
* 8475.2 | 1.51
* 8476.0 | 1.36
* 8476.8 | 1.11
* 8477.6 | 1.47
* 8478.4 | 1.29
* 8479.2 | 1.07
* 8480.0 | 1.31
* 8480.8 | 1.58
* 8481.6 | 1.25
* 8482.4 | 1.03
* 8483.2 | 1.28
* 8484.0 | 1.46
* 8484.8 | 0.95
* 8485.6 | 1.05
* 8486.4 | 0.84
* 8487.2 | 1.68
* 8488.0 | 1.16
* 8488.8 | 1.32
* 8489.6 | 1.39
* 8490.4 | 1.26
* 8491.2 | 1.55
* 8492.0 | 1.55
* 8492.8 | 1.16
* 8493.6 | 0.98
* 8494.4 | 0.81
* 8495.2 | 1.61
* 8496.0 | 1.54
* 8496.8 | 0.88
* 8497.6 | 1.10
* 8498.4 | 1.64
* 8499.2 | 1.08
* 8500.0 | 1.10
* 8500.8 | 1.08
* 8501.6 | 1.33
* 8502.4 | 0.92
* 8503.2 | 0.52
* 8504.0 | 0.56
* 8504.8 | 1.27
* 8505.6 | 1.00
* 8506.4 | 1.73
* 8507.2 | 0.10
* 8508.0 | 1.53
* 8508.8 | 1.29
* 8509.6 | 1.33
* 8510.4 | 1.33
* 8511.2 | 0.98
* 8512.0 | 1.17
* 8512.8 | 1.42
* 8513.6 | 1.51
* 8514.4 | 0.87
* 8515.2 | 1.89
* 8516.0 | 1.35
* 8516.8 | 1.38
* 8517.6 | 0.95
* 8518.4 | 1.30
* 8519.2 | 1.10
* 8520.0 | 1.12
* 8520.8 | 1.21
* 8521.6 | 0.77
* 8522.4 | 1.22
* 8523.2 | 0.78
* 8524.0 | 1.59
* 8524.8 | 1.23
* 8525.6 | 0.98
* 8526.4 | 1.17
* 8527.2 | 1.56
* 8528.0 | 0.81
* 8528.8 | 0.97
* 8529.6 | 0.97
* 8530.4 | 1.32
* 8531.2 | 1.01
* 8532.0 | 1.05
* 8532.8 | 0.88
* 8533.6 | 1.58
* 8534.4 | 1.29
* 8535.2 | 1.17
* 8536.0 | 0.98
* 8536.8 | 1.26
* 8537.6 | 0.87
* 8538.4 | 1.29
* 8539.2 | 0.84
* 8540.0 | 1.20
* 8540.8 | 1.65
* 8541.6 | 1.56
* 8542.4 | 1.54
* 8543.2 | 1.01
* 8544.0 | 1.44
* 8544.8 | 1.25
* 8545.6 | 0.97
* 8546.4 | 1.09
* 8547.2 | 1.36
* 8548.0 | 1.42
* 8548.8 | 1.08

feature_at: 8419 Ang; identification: [S II] 6716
